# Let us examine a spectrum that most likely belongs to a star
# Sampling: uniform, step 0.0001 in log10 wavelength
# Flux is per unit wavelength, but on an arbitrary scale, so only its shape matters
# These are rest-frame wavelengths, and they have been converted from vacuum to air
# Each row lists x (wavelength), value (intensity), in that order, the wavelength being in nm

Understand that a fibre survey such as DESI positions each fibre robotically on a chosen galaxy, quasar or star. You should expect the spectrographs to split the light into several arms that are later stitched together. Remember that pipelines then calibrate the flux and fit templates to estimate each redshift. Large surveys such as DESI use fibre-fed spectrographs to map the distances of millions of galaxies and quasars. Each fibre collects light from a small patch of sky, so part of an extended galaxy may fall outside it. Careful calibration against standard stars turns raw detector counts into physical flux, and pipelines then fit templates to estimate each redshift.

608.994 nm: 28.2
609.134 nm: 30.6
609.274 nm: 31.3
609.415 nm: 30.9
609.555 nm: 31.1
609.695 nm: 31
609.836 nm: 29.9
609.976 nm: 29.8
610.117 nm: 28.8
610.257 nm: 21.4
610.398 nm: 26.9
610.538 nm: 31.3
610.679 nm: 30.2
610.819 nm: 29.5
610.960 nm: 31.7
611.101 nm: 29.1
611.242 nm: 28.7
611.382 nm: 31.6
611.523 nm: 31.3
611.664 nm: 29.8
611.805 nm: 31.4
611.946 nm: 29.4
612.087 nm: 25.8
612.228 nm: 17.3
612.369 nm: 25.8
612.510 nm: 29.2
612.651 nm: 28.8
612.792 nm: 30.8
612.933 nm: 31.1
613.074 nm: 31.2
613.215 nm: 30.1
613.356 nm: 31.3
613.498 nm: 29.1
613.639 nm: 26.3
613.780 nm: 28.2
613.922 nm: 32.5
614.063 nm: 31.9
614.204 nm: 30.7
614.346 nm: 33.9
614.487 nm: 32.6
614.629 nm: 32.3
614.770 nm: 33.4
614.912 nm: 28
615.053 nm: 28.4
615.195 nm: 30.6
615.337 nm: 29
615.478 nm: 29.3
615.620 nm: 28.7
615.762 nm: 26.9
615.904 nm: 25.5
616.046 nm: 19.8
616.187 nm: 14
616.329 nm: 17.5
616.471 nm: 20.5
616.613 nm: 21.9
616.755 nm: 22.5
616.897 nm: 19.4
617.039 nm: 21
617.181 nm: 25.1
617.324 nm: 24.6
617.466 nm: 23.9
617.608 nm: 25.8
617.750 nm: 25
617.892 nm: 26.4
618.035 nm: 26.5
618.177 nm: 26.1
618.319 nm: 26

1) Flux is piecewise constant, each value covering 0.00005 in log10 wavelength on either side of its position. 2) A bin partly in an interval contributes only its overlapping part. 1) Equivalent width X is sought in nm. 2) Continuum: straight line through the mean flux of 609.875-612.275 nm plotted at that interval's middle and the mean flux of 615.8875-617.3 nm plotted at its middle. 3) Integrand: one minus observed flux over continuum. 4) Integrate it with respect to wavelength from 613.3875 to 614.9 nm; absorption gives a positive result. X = -0.43 nm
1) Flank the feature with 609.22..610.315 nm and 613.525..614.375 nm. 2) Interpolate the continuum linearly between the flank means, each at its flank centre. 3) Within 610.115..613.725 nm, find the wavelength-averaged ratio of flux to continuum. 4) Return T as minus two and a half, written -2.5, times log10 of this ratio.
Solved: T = 0.04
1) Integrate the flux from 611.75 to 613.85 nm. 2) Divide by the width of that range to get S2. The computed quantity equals 28.4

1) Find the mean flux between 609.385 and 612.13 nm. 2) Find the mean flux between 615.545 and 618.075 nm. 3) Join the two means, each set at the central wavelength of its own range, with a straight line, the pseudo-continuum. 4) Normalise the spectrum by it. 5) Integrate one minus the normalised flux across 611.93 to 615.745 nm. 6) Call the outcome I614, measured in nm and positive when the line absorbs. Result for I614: -0.49 nm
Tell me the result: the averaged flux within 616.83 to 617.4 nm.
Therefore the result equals 22.5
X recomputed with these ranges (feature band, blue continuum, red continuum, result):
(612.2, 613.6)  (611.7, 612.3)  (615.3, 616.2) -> -0.15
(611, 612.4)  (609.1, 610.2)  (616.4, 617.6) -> 0.00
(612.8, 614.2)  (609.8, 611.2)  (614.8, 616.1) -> -0.11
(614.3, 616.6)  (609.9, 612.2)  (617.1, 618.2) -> -0.01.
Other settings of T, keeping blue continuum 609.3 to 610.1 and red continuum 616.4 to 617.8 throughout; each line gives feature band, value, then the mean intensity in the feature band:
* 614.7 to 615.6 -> -0.19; 29.7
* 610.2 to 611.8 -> -0.01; 29.4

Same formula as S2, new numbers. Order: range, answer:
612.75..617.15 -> 27.3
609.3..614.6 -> 29.5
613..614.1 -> 30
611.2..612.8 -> 28.2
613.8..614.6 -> 32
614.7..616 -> 28.7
